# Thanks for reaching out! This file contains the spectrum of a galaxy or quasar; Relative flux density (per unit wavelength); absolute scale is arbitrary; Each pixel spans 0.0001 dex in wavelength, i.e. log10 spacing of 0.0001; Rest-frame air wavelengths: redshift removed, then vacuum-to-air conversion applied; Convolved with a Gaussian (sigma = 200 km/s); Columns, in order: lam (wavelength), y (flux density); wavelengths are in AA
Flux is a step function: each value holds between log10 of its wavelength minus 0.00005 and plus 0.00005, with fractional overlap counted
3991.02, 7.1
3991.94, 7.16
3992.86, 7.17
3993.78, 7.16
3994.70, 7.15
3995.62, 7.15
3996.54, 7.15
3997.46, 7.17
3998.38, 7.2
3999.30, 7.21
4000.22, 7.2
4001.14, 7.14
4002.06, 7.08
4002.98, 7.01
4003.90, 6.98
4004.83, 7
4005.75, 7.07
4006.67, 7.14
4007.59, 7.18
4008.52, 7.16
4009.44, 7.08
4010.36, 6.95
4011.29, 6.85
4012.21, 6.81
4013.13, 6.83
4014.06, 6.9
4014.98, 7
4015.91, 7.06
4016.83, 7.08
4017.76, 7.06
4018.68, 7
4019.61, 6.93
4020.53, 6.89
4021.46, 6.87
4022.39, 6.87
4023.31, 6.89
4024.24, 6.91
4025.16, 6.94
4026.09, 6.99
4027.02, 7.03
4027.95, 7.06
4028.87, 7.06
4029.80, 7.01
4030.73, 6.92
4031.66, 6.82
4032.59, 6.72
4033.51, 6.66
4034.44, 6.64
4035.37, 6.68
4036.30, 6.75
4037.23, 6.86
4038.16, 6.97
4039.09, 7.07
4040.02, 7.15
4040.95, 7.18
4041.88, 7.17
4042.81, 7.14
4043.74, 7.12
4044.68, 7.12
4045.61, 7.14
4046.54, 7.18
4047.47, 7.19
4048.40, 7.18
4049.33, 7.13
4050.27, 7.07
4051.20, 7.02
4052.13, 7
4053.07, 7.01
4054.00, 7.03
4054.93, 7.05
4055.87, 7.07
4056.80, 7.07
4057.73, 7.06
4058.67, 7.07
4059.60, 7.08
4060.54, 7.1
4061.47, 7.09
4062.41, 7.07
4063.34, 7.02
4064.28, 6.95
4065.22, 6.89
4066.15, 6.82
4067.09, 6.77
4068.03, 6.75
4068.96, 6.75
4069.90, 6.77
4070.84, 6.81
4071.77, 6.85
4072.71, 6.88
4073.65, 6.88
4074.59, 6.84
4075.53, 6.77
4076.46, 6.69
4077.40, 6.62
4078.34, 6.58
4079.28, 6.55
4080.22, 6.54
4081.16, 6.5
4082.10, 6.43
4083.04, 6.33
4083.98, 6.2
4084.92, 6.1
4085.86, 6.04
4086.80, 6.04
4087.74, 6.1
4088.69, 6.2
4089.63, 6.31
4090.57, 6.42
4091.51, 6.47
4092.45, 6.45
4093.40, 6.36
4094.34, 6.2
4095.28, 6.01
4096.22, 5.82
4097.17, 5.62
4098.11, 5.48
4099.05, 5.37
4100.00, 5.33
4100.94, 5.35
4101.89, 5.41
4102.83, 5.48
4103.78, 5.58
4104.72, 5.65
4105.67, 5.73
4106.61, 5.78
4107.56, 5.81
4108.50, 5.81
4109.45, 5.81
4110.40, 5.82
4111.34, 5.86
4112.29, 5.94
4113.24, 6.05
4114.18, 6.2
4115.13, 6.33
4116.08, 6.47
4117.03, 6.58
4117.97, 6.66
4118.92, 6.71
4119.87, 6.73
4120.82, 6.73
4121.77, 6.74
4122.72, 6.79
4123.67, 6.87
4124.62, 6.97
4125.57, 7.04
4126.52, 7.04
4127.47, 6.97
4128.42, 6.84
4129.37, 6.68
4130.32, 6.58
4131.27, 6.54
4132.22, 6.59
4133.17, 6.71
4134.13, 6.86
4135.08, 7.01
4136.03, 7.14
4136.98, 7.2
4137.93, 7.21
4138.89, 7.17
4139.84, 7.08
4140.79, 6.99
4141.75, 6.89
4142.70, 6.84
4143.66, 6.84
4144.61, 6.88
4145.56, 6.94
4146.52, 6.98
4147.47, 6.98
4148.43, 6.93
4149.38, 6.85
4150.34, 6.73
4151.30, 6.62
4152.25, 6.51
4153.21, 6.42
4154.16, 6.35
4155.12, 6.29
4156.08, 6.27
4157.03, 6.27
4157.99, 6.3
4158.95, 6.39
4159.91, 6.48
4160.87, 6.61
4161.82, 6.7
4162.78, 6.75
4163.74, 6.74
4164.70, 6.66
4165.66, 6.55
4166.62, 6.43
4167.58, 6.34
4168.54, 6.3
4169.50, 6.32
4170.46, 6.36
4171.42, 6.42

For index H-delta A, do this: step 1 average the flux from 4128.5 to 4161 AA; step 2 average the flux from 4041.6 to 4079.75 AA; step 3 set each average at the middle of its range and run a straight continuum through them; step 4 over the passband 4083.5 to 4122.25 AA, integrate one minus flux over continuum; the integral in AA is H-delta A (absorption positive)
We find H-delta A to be 4.6 AA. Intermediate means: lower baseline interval 6.96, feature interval 6.04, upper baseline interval 6.74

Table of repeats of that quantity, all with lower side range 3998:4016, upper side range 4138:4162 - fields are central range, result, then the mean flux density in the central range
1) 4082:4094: 1.0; 6.26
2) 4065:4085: 0.6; 6.66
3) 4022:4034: 0.1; 6.92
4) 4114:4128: 0.1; 6.73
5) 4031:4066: -0.4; 7.01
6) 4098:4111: 2.3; 5.61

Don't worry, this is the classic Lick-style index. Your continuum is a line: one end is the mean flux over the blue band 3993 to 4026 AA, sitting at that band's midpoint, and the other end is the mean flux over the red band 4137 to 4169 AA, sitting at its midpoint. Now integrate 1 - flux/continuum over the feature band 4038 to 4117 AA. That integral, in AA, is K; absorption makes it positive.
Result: 4.1 AA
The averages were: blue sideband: 7.03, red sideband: 6.68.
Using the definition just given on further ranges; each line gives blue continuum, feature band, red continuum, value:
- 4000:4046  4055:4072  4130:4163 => -0.1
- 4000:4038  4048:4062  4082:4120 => -1.1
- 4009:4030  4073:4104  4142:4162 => 2.9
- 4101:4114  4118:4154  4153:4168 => -4.2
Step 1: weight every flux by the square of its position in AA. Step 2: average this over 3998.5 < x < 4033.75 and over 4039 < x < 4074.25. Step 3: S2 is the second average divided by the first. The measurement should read 1.02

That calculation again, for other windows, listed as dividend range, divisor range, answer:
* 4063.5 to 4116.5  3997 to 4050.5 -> 0.92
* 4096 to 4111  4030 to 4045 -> 0.84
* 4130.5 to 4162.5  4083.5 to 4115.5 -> 1.17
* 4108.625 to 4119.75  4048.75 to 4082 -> 0.93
